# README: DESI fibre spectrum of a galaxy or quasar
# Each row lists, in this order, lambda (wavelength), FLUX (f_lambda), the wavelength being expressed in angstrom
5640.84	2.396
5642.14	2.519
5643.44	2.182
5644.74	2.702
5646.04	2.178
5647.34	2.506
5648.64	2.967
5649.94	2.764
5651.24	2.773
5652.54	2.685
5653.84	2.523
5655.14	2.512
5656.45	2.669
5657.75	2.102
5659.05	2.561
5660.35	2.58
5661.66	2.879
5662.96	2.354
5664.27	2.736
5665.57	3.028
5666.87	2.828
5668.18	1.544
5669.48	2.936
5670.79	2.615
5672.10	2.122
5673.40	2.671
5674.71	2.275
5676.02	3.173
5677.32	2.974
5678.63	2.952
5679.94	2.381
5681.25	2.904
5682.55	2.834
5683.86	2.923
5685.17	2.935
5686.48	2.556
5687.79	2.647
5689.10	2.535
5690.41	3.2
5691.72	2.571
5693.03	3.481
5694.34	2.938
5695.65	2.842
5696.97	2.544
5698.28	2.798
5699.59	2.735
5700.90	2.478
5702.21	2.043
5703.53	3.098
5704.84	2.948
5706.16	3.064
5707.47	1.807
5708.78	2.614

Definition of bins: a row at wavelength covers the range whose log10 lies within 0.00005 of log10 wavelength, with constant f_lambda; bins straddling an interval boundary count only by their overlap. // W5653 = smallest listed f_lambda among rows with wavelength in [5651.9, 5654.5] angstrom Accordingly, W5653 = 2.523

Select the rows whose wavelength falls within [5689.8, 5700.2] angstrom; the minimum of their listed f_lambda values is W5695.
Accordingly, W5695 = 2.544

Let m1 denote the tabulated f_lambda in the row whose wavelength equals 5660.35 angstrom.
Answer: 2.58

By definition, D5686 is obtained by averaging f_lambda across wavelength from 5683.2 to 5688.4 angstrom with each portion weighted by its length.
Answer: 2.76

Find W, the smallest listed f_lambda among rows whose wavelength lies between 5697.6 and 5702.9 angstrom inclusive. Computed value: 2.043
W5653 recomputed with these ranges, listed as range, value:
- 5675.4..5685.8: 2.381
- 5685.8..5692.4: 2.535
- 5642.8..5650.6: 2.178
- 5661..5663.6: 2.354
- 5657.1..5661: 2.102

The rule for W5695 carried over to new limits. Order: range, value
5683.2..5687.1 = 2.556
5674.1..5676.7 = 2.275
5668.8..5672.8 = 2.122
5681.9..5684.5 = 2.834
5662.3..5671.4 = 1.544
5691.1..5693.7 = 2.571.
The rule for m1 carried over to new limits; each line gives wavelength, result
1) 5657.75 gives 2.102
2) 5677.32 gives 2.974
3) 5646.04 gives 2.178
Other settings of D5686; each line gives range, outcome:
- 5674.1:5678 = 2.82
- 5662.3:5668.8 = 2.5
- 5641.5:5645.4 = 2.47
